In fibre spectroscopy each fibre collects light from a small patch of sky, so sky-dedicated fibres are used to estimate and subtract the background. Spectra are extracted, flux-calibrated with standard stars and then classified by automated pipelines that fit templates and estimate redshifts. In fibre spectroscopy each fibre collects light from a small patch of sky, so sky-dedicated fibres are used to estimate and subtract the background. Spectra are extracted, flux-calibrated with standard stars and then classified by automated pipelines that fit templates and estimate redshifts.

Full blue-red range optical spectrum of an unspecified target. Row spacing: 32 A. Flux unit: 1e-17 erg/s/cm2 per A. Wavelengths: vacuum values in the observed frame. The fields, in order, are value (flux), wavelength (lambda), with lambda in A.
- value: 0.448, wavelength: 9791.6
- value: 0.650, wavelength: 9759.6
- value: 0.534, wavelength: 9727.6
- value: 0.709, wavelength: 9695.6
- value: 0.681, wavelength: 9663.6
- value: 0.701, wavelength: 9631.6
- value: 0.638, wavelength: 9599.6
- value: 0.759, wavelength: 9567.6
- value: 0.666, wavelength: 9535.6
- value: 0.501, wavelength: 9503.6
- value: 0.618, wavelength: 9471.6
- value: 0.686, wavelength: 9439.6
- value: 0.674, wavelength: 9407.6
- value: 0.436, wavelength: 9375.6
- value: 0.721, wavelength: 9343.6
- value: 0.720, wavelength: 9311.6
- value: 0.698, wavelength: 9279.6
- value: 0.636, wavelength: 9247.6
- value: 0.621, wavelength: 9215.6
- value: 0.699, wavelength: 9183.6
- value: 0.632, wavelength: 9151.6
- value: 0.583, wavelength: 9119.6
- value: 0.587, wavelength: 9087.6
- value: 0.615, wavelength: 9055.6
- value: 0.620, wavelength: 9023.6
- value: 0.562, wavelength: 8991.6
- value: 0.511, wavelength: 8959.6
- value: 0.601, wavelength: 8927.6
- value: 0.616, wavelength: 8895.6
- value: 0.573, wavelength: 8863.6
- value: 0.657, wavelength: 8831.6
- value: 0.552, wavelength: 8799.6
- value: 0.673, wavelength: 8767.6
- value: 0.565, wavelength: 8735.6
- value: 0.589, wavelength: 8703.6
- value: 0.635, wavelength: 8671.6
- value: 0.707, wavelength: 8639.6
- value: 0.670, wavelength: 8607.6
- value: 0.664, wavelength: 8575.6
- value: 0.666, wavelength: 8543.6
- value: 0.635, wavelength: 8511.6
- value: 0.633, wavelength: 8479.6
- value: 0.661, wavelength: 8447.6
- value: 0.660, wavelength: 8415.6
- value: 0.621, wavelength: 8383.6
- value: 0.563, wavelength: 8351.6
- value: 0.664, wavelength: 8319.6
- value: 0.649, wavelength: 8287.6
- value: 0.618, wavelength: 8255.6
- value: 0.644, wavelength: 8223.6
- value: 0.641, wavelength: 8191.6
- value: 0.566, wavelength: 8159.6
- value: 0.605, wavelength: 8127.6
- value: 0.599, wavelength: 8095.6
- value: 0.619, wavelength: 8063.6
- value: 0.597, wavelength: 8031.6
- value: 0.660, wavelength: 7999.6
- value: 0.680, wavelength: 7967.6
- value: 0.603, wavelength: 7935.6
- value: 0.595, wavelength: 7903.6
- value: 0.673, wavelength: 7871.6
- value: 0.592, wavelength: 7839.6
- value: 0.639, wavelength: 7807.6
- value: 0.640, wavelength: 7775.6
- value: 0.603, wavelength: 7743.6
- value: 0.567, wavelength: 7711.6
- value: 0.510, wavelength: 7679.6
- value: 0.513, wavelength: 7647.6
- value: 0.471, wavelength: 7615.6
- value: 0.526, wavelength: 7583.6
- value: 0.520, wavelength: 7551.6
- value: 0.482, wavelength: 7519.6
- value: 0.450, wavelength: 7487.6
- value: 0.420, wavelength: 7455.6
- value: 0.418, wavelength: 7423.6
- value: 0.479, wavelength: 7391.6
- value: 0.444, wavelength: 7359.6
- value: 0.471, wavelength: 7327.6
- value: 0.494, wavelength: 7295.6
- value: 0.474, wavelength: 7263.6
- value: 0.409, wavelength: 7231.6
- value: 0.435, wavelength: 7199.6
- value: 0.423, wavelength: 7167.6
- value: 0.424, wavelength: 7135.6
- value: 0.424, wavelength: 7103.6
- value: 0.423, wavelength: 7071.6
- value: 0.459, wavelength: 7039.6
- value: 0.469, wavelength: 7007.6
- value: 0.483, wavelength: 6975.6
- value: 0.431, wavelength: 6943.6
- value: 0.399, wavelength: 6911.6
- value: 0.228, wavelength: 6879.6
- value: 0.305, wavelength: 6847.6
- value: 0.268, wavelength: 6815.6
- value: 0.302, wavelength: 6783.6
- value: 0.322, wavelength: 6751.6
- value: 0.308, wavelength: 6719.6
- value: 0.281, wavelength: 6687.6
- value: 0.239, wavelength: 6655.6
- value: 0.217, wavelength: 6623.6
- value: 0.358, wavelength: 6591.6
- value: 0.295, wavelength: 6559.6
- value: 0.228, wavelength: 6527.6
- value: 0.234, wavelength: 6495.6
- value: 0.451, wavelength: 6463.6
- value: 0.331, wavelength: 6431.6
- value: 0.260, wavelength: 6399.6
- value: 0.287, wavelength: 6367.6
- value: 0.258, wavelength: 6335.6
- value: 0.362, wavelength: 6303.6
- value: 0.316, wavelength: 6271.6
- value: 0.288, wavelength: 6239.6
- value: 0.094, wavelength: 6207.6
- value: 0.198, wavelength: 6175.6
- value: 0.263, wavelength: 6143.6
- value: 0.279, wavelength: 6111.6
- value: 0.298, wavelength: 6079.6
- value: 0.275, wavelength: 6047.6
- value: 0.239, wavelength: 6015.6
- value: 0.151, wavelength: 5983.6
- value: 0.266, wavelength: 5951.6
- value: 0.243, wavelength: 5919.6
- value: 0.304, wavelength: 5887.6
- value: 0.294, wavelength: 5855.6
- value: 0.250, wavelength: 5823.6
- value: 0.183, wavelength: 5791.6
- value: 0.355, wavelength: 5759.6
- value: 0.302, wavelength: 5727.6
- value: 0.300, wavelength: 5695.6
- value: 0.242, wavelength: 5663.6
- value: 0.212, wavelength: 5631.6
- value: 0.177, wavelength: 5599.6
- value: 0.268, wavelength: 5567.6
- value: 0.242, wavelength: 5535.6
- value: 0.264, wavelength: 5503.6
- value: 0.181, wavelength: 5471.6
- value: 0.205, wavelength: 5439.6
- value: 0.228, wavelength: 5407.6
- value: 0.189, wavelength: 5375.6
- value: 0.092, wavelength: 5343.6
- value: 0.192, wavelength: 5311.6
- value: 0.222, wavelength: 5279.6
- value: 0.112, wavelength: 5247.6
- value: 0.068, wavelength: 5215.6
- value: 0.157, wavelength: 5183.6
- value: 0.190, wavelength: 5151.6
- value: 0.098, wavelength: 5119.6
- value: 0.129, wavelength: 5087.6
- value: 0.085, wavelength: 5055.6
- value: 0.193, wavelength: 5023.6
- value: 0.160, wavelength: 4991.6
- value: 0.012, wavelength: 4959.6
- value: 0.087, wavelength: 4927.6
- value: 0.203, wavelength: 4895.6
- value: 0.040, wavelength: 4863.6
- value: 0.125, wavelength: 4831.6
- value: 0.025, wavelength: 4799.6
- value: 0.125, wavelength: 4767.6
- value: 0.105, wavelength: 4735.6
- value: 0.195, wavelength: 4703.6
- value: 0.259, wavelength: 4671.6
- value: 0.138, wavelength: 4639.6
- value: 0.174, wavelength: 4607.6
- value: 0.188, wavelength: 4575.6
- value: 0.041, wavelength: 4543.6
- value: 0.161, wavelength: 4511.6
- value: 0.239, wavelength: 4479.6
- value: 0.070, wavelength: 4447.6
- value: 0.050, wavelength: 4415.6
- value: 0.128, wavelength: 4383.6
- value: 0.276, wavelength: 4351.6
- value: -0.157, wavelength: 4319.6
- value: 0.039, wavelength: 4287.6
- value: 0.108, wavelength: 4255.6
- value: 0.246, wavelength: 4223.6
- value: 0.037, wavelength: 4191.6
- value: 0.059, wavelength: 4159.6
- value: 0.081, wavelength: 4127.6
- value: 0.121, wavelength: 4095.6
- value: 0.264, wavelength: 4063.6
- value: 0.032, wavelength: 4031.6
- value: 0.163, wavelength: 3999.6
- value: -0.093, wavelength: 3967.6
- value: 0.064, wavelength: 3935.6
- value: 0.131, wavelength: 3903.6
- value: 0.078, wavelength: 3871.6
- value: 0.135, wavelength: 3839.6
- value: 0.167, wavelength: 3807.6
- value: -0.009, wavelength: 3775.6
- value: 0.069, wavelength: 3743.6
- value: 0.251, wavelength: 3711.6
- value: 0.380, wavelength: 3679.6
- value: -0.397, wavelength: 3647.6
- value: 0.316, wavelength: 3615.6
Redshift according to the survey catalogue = 0.731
